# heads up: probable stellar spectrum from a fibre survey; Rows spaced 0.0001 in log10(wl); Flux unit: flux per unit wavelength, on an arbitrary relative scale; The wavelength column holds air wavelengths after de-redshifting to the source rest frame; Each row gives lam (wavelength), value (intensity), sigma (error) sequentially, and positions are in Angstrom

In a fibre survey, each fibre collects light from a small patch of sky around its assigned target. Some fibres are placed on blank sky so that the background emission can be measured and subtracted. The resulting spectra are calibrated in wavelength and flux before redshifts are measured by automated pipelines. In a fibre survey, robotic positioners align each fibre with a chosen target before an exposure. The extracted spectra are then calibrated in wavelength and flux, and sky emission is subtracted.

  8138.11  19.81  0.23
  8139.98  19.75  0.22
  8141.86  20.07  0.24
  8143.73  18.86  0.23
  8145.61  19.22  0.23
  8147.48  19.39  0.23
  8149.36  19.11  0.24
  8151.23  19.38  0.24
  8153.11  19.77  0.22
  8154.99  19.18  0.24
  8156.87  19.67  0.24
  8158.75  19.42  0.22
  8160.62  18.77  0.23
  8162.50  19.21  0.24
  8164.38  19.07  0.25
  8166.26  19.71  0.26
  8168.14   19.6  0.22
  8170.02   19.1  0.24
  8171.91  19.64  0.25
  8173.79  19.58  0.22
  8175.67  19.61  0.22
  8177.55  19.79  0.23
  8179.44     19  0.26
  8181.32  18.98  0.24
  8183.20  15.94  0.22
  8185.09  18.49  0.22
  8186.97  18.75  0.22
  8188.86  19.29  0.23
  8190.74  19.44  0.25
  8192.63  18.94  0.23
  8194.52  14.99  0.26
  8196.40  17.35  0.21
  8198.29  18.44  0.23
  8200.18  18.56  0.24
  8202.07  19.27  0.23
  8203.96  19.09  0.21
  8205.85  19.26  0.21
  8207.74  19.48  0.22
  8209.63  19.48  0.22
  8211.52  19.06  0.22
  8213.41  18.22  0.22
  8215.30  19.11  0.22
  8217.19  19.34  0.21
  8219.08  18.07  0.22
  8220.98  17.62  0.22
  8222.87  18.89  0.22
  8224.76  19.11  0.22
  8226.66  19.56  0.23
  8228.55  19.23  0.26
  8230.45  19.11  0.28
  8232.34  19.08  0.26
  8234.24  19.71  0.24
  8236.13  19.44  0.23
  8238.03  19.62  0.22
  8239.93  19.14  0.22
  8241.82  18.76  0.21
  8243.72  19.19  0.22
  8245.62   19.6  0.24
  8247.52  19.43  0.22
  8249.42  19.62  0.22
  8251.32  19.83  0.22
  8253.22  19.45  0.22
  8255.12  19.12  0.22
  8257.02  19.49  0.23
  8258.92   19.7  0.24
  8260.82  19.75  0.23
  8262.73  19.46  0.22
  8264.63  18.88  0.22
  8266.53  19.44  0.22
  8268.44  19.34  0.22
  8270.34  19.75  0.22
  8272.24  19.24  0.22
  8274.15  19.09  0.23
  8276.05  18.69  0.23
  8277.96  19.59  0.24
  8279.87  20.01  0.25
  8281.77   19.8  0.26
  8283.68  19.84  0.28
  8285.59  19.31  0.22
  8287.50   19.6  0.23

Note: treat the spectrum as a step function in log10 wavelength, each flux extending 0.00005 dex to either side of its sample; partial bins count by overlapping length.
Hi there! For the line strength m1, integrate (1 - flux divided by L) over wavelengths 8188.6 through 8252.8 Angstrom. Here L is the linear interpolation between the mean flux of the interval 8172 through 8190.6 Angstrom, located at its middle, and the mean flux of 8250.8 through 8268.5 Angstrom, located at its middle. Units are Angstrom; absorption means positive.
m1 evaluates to 0.7 Angstrom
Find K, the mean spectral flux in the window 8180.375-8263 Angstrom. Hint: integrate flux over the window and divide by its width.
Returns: 18.9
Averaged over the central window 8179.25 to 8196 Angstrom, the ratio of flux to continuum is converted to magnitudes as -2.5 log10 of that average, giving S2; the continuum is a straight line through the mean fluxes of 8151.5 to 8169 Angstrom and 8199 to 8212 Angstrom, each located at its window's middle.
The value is 0.06 mag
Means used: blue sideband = 19.4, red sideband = 19.2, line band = 18.1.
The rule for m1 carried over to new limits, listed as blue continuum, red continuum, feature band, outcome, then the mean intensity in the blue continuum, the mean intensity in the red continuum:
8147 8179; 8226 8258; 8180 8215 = 1.6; 19.4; 19.4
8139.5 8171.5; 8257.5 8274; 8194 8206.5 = 0.8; 19.4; 19.4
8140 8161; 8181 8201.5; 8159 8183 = -0.6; 19.4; 18.1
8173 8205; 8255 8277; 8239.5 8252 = -0.2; 18.6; 19.3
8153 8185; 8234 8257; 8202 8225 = 0.5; 19.1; 19.4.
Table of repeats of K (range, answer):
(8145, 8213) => 19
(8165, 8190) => 19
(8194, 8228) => 18.7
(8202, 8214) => 19.1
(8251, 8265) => 19.5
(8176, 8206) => 18.5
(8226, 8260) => 19.4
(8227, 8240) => 19.4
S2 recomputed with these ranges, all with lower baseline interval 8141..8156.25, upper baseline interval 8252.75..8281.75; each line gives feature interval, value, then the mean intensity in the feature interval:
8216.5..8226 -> 0.05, 18.6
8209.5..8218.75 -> 0.03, 19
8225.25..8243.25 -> 0.01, 19.3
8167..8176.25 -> -0.01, 19.5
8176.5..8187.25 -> 0.05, 18.5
